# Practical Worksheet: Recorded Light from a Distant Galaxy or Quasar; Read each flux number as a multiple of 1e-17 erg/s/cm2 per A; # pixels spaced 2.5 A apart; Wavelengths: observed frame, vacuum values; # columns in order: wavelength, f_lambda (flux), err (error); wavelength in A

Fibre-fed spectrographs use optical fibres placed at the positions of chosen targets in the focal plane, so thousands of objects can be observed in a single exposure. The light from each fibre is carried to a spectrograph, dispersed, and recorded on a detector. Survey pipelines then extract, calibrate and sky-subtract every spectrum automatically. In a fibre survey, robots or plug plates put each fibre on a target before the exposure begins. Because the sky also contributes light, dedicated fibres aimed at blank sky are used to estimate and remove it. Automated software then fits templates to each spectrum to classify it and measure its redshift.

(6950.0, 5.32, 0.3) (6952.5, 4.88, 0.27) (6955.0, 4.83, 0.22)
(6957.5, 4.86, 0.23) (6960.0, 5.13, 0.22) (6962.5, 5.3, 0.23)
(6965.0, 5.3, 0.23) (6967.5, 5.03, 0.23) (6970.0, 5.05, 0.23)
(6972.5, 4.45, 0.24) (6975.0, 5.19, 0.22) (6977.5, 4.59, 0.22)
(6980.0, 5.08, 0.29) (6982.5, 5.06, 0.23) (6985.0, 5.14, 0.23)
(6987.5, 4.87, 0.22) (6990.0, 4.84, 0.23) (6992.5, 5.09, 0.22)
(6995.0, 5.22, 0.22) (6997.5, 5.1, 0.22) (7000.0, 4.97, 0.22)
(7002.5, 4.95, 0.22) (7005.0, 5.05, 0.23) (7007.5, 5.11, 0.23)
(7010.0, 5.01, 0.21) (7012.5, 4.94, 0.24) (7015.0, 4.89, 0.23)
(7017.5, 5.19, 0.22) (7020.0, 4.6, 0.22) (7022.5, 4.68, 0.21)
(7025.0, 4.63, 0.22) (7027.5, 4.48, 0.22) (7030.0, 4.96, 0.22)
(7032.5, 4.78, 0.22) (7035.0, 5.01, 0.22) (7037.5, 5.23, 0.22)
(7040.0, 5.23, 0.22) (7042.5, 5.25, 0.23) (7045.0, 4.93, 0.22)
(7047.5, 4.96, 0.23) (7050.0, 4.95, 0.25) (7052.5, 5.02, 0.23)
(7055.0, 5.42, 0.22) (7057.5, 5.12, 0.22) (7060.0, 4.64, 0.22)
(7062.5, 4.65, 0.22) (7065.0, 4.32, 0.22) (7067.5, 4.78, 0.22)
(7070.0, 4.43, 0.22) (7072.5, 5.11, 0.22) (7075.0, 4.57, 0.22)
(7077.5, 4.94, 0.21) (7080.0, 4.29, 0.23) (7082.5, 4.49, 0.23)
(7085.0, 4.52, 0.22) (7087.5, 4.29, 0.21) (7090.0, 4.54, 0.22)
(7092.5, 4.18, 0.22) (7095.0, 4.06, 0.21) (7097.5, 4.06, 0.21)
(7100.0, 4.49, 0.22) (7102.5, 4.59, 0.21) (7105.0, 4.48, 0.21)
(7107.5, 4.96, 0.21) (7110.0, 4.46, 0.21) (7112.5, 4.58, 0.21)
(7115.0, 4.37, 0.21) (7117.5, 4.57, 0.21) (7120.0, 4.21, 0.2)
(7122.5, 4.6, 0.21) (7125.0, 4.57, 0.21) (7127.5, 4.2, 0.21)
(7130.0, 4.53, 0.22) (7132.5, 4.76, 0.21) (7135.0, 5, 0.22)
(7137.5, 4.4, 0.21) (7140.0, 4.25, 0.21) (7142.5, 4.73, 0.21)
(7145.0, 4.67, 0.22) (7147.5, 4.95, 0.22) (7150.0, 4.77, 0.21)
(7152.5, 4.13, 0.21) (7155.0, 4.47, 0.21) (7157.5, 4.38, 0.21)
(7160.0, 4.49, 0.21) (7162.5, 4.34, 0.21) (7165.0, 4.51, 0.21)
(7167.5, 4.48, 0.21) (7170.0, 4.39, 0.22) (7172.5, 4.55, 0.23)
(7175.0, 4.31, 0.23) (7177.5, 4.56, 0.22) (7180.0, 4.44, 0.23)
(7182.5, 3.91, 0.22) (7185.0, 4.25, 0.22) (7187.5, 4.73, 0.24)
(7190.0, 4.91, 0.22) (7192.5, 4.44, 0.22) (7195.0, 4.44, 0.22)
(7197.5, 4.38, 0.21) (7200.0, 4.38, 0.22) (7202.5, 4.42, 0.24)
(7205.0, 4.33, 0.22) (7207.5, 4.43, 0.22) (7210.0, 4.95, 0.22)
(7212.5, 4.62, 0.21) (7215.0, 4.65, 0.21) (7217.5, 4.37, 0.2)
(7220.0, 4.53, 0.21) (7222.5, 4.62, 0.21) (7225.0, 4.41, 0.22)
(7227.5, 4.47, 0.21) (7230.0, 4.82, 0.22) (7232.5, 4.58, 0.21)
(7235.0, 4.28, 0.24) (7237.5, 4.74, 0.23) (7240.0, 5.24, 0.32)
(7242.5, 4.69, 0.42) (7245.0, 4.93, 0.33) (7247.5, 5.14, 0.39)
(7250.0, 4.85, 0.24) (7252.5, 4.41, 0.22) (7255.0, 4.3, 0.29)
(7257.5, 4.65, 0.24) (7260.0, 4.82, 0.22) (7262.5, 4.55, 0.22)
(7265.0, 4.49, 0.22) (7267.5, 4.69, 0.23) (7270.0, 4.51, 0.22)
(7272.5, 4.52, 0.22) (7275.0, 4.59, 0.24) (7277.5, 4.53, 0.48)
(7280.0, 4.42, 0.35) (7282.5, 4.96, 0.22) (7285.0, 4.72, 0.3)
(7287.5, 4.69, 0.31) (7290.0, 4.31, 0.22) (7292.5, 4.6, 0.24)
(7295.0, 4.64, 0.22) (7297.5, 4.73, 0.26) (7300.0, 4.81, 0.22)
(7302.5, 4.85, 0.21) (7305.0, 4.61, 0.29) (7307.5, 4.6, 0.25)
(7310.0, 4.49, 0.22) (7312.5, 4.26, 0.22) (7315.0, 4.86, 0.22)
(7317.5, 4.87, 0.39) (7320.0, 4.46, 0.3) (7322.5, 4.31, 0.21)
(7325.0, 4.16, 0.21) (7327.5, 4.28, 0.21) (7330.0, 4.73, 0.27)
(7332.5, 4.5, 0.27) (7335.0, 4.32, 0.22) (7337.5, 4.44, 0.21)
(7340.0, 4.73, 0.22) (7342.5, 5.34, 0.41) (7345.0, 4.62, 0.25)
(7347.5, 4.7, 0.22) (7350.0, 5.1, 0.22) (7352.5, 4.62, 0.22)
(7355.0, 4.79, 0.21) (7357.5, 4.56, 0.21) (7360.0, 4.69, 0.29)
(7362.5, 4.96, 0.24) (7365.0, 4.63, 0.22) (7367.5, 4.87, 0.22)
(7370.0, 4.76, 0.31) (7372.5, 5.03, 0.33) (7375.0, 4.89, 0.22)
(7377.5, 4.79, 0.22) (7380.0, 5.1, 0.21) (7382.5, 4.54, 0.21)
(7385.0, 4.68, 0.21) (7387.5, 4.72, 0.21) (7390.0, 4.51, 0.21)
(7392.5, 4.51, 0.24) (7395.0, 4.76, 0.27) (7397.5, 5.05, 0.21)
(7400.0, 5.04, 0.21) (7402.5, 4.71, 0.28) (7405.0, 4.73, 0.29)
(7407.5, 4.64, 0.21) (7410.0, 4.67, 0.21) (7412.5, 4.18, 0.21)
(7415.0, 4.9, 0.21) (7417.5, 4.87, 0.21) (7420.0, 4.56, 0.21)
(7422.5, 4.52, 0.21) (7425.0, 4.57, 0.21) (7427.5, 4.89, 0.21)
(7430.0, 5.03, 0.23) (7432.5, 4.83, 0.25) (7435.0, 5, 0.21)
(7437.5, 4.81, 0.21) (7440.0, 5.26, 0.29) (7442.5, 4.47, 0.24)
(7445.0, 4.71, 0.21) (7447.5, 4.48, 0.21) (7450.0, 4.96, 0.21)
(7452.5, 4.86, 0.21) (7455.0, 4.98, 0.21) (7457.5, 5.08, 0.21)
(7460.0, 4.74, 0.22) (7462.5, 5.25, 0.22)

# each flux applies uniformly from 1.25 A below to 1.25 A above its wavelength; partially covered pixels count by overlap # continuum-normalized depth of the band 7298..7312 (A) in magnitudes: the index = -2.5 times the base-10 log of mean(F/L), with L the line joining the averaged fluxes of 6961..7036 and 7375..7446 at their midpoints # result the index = 0.03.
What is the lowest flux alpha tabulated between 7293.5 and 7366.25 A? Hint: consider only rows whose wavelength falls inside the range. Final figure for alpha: 4.16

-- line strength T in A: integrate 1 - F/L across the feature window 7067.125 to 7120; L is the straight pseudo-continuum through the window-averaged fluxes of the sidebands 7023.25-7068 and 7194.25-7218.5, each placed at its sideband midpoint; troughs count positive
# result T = 3.2 A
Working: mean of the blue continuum 4.91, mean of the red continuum 4.5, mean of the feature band 4.5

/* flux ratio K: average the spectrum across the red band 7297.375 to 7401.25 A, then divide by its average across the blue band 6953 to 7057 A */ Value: 0.94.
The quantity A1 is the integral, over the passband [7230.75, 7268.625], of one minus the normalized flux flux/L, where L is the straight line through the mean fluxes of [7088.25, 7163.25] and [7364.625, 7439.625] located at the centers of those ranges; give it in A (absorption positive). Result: -0.6 A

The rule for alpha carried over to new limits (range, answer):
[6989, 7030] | 4.48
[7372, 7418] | 4.18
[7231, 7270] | 4.28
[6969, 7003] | 4.45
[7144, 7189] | 3.91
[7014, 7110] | 4.06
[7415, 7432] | 4.52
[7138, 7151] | 4.25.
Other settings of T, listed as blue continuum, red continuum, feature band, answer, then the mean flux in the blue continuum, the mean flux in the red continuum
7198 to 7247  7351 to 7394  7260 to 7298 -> 0.48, 4.61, 4.75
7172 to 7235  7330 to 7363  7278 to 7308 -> -0.17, 4.5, 4.72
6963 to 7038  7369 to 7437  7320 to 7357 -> 1.38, 4.95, 4.76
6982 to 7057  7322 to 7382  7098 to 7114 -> 1.14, 4.99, 4.71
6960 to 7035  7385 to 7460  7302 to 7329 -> 1.67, 4.95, 4.77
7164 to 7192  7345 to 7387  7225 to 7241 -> -0.36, 4.46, 4.79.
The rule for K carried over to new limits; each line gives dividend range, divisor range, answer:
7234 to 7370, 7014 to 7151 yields 0.99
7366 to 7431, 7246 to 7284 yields 1.03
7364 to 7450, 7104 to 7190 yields 1.06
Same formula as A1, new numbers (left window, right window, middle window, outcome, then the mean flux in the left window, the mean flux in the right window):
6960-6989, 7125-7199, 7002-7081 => -0.9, 5.01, 4.5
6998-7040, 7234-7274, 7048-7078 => 0.3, 4.92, 4.68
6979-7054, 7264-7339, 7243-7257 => -0.2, 4.98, 4.57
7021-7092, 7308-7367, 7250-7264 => 0.3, 4.79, 4.63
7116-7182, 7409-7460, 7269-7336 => 1.2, 4.5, 4.78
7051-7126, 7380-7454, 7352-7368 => 0.0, 4.58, 4.75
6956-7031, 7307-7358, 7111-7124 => 1.0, 4.96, 4.61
